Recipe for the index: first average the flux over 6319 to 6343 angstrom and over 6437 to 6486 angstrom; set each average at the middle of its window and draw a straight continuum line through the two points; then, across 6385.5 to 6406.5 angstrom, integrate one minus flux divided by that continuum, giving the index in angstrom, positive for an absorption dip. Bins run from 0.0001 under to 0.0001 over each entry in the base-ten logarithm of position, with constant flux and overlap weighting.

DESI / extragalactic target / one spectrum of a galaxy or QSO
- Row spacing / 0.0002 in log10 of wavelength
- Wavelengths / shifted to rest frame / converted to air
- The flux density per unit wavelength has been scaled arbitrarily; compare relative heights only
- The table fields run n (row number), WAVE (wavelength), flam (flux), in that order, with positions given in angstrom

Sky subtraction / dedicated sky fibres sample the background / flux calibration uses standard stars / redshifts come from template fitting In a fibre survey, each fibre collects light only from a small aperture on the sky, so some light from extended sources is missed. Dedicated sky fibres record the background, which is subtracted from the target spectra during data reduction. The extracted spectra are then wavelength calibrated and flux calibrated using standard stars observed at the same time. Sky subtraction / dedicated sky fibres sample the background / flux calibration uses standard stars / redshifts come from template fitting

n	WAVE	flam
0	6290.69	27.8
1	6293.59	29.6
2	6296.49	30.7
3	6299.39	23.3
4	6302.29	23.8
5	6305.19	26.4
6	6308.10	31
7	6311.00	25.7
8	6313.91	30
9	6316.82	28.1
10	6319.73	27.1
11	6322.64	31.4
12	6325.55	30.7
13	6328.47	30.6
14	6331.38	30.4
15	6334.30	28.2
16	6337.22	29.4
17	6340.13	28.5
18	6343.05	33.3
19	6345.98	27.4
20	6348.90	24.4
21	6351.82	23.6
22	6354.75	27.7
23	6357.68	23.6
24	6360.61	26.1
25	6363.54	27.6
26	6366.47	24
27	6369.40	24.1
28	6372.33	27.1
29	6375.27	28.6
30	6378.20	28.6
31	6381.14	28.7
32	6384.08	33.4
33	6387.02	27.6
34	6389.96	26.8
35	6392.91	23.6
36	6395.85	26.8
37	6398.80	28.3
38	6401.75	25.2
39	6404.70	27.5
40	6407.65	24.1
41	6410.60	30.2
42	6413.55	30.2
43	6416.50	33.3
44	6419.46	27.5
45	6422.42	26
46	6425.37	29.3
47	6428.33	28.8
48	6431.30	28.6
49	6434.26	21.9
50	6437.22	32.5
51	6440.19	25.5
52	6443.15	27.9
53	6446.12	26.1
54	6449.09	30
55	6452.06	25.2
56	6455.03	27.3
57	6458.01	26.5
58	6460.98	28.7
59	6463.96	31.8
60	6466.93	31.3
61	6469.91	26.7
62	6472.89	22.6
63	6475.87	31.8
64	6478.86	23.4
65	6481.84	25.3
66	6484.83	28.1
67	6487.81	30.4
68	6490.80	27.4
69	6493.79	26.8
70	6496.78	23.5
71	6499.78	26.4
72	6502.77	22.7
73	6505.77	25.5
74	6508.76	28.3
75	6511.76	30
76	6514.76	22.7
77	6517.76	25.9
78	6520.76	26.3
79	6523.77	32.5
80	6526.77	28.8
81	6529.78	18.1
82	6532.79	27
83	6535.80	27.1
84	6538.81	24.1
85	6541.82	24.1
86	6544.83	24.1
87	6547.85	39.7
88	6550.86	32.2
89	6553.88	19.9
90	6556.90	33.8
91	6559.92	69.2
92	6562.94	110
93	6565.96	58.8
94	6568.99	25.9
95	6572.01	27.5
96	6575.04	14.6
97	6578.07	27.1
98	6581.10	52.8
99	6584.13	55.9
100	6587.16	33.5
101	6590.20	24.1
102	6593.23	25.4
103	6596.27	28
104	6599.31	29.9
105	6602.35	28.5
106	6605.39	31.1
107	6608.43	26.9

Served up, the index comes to 1.6 angstrom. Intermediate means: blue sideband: 29.8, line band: 26.5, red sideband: 27.6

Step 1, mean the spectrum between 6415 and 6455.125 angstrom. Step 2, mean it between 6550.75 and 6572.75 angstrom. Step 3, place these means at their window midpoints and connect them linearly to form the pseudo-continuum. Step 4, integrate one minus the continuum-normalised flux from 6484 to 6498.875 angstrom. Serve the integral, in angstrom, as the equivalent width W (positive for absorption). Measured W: 3.99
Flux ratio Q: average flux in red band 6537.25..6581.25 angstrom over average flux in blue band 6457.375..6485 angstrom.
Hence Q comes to 1.4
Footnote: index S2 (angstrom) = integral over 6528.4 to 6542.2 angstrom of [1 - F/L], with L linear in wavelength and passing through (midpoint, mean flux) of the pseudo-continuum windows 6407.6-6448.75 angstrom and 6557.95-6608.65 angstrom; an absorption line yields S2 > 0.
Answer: 4.6 angstrom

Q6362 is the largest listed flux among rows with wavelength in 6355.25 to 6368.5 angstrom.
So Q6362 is 27.6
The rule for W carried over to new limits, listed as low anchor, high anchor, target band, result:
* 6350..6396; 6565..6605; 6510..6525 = 1.69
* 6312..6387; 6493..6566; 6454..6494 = 4.48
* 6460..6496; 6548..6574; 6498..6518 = 4.94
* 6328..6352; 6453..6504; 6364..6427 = 0.73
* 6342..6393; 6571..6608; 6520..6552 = 2.93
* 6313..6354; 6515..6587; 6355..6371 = 2.37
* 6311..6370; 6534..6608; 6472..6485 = 2.57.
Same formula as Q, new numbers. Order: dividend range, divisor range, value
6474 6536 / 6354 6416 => 0.97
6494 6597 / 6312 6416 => 1.18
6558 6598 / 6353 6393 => 1.57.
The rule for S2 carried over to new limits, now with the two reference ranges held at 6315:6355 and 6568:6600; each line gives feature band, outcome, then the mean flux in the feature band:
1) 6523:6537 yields 2.0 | 26.4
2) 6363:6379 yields 1.4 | 26.5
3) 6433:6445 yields 1.1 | 27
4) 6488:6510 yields 3.2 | 26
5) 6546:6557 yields 0.1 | 30.9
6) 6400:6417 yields 0.8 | 28.1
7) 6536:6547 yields 2.0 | 25.4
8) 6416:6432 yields 0.5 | 28.6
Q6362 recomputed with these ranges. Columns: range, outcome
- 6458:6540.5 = 32.5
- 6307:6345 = 33.3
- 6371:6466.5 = 33.4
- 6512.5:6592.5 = 110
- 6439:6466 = 31.8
